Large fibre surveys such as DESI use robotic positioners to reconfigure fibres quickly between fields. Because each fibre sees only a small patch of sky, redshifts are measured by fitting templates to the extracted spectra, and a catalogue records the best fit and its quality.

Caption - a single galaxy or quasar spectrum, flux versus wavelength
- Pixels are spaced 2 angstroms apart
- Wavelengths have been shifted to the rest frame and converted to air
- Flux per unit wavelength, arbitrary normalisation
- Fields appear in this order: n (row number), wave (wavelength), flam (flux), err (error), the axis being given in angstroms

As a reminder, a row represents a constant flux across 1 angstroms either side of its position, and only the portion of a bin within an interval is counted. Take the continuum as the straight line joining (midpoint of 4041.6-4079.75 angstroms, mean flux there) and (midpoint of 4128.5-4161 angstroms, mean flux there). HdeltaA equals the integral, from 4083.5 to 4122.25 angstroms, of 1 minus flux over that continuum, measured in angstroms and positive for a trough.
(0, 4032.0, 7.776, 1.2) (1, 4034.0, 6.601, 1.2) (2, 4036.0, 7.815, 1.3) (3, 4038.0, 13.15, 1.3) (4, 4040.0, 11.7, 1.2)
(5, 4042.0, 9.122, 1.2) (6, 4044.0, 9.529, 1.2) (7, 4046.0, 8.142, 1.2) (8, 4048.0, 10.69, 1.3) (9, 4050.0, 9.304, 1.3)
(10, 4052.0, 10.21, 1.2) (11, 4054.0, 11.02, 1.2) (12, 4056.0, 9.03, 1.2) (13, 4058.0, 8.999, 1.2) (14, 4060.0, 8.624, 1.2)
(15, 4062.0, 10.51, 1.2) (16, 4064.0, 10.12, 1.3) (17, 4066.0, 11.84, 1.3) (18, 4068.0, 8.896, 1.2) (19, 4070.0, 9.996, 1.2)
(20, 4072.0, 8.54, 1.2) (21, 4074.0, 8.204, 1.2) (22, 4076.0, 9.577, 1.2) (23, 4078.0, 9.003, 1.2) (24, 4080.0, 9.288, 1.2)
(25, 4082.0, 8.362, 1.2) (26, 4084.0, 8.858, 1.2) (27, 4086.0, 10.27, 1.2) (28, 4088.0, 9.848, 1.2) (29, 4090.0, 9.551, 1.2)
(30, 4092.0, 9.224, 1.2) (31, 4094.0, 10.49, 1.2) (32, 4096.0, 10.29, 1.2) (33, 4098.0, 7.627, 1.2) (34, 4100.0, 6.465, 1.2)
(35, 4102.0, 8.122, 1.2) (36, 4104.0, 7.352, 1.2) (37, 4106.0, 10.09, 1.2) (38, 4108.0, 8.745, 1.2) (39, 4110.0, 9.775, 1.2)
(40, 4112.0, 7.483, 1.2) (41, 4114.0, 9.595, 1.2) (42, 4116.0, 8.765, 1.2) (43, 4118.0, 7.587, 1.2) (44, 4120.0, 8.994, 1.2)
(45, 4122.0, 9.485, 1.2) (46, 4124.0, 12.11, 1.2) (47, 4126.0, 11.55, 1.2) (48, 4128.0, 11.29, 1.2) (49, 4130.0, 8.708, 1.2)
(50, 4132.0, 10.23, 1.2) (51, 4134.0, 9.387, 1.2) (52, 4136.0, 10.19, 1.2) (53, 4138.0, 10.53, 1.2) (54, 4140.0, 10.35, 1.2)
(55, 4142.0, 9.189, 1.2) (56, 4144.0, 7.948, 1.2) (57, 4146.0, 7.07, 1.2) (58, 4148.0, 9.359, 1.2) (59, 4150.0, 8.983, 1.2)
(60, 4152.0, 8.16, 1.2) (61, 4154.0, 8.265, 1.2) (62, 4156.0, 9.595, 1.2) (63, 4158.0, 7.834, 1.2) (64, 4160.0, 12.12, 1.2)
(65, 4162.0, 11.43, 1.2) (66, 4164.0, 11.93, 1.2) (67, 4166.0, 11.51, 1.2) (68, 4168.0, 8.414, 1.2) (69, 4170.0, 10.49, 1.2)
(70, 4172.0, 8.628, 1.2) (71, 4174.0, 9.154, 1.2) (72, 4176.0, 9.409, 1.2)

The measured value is 2.02 angstroms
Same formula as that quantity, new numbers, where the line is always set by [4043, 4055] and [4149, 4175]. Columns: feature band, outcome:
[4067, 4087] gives 1.4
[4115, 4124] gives 0.6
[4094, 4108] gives 1.8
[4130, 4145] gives 0.2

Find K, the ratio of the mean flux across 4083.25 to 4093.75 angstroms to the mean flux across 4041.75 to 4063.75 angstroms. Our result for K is 1.0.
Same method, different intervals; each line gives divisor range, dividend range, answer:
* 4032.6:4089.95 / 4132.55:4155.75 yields 0.95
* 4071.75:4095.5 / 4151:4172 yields 1.06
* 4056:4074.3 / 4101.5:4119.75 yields 0.91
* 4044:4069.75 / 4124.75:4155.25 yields 0.97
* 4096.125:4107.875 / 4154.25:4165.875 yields 1.29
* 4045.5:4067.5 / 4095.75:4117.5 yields 0.86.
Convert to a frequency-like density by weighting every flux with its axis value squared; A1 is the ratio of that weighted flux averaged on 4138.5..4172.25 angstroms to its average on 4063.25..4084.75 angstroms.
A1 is 1.06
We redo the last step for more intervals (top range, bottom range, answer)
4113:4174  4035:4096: 1.04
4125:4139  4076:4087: 1.14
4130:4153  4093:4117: 1.07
